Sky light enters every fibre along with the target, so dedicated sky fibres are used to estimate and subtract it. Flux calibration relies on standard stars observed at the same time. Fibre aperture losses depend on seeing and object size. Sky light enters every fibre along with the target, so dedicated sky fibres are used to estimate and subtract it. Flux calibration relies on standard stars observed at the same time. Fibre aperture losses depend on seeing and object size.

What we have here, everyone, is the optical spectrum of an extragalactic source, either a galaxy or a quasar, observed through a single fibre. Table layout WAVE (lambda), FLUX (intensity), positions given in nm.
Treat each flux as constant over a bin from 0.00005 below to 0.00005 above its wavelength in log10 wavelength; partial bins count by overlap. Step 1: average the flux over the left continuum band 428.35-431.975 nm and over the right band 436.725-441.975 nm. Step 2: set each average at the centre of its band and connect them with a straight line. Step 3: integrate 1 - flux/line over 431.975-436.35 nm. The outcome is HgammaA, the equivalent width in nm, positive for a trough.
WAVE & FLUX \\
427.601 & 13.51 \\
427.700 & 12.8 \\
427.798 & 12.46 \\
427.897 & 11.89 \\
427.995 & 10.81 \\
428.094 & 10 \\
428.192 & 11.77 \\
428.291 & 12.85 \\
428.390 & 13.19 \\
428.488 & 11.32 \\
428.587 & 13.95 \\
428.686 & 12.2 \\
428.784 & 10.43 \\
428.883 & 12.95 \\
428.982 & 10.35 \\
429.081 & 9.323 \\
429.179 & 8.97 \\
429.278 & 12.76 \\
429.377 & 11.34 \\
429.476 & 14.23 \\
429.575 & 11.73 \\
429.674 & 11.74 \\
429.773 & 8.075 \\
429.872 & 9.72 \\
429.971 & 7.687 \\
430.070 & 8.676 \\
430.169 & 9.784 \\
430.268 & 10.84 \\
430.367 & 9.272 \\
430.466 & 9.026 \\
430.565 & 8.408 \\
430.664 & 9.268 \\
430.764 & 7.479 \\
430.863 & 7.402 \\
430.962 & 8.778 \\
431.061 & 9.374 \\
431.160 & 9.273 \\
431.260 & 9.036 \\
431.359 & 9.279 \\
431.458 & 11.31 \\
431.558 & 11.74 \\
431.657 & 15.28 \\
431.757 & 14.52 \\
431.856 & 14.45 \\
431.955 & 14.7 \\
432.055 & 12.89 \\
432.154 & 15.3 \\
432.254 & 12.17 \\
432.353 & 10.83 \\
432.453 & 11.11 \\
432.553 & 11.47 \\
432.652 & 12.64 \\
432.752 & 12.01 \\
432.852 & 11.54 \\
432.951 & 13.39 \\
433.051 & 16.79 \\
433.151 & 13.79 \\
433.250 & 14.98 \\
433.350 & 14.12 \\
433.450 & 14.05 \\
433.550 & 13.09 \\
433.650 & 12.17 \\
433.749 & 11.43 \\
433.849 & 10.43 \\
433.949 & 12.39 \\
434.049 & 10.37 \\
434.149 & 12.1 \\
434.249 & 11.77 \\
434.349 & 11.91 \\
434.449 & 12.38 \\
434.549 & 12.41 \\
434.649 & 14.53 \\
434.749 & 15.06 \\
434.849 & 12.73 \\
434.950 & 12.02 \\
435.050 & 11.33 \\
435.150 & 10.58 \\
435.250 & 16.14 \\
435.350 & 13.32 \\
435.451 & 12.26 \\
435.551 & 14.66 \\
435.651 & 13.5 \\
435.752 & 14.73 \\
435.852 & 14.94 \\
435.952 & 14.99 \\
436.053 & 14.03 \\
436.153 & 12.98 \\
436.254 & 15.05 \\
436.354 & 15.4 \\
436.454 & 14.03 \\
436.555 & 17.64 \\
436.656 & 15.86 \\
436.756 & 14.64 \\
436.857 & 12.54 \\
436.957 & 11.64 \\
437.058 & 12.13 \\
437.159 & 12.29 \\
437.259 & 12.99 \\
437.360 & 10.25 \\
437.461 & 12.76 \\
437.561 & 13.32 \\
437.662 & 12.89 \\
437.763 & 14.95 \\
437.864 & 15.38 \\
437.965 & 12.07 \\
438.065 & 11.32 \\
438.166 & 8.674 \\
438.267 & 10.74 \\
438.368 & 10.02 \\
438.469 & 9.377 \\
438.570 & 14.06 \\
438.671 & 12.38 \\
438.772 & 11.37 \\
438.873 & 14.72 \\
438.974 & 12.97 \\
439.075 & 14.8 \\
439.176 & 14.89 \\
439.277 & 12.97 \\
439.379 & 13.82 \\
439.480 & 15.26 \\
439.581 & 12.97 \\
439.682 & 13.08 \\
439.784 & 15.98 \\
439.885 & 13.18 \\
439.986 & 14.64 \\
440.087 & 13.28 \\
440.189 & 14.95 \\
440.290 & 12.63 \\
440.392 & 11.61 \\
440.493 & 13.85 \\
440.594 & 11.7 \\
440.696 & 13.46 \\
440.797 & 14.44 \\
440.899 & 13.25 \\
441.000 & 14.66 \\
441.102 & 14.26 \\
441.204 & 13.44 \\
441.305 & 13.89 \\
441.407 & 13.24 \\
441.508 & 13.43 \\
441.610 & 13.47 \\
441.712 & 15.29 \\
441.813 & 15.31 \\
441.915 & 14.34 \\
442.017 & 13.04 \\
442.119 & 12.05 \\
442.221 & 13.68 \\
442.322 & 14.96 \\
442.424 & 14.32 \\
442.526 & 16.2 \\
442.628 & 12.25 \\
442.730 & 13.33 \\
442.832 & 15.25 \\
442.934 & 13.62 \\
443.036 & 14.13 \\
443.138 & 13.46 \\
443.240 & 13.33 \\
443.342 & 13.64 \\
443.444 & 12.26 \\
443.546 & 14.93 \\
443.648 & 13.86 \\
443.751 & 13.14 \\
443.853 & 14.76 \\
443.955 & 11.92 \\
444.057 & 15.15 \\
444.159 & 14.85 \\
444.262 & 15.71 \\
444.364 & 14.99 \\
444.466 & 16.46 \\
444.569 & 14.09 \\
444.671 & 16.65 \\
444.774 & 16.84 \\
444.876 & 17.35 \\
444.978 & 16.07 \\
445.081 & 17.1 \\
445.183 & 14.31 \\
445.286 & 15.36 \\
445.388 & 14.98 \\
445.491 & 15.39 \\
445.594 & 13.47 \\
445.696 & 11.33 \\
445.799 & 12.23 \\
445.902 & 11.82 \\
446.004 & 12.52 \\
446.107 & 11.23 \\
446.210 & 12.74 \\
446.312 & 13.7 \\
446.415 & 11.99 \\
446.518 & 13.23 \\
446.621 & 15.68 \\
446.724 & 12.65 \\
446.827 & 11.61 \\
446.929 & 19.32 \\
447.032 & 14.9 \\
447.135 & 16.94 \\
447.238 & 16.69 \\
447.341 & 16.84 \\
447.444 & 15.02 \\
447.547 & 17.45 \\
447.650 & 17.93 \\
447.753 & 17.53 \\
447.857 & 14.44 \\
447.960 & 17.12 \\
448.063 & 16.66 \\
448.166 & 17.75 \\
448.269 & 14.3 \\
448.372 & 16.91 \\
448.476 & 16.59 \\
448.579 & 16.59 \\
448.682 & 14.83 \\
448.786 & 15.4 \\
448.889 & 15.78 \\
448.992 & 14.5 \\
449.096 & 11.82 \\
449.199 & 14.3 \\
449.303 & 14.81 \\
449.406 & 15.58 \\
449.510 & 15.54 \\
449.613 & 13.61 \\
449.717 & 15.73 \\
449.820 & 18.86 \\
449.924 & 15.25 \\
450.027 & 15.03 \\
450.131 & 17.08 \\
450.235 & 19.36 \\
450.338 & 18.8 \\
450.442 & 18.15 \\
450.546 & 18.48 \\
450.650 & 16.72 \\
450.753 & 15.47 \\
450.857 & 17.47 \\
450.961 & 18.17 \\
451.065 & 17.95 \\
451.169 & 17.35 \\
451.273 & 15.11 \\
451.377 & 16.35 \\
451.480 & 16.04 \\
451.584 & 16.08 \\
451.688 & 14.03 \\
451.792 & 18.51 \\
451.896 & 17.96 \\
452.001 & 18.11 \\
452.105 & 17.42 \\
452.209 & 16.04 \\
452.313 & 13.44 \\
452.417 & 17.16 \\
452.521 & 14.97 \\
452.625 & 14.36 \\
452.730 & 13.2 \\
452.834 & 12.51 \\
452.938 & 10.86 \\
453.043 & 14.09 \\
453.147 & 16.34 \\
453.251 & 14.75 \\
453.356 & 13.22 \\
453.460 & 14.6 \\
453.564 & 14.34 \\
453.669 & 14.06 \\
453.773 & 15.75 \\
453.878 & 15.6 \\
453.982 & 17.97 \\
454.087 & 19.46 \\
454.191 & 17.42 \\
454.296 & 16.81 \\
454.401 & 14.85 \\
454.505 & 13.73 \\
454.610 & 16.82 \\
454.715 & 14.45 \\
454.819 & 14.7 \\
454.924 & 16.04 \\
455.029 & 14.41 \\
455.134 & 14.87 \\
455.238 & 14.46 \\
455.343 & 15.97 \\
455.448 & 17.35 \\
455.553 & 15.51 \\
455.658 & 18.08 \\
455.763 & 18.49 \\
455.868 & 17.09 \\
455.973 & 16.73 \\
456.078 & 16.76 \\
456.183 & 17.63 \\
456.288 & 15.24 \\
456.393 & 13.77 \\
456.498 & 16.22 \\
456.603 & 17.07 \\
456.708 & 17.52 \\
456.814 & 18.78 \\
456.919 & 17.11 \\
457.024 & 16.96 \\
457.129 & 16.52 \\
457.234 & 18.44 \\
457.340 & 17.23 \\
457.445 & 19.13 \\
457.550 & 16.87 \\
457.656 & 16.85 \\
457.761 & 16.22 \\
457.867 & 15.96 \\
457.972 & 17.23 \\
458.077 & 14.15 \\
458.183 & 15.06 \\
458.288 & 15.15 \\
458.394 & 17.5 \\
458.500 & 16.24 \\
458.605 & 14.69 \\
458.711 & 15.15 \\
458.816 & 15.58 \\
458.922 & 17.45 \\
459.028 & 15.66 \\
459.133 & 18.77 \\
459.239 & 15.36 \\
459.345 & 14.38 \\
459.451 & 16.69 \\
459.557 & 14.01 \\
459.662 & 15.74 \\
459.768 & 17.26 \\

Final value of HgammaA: -0.47 nm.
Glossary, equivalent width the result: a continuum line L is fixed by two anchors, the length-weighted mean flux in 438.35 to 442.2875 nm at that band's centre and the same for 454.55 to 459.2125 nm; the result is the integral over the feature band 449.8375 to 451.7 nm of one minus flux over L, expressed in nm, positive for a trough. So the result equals -0.19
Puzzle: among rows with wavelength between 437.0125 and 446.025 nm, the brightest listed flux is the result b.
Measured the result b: 17.35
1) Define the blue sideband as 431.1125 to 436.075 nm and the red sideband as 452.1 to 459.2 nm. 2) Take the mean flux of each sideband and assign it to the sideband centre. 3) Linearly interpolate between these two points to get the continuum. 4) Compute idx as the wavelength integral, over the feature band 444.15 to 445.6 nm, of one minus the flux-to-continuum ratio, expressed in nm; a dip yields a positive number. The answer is -0.12 nm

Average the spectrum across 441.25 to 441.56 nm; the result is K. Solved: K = 13.5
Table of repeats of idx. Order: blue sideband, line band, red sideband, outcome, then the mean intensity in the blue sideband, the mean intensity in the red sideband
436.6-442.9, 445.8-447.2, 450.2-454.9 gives 0.10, 13.3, 16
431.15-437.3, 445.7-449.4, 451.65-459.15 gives 0.00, 13.1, 16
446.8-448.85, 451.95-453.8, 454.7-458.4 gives 0.19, 16.3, 16.4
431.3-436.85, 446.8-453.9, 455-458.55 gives -0.13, 13.2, 16.6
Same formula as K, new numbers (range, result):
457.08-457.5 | 17.8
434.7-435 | 13.2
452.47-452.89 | 13.7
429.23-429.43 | 12.1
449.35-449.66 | 15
